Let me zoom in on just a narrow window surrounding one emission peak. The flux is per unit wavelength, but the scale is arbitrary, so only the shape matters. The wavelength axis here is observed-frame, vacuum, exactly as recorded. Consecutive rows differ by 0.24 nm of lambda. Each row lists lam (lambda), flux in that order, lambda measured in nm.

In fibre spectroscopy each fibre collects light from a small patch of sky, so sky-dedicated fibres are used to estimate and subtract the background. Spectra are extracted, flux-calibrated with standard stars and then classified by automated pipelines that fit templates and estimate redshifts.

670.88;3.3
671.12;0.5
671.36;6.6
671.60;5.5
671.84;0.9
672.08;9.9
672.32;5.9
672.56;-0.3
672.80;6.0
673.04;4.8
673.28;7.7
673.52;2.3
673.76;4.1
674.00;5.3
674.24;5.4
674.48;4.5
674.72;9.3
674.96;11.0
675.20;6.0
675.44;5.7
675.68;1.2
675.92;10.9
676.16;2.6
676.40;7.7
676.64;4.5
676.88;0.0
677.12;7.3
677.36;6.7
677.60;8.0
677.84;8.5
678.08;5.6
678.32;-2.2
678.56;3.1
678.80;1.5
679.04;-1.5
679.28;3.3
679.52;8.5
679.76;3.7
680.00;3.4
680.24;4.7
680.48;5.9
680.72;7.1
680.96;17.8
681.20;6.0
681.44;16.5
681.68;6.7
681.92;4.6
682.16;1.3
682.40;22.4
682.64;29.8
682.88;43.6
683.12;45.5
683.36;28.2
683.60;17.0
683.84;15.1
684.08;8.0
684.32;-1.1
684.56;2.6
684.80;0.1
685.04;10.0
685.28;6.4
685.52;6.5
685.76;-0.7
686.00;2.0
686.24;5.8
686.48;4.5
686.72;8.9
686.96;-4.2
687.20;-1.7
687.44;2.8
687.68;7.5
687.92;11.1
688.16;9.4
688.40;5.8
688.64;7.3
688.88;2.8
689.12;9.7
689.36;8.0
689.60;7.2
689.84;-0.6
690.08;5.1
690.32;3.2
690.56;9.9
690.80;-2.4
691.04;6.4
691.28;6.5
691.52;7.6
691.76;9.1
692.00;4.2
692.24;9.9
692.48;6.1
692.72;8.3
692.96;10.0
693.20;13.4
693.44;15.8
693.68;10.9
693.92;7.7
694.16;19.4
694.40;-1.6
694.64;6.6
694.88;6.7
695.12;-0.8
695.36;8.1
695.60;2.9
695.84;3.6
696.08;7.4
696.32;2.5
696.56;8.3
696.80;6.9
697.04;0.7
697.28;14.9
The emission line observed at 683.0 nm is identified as [O II] 3727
